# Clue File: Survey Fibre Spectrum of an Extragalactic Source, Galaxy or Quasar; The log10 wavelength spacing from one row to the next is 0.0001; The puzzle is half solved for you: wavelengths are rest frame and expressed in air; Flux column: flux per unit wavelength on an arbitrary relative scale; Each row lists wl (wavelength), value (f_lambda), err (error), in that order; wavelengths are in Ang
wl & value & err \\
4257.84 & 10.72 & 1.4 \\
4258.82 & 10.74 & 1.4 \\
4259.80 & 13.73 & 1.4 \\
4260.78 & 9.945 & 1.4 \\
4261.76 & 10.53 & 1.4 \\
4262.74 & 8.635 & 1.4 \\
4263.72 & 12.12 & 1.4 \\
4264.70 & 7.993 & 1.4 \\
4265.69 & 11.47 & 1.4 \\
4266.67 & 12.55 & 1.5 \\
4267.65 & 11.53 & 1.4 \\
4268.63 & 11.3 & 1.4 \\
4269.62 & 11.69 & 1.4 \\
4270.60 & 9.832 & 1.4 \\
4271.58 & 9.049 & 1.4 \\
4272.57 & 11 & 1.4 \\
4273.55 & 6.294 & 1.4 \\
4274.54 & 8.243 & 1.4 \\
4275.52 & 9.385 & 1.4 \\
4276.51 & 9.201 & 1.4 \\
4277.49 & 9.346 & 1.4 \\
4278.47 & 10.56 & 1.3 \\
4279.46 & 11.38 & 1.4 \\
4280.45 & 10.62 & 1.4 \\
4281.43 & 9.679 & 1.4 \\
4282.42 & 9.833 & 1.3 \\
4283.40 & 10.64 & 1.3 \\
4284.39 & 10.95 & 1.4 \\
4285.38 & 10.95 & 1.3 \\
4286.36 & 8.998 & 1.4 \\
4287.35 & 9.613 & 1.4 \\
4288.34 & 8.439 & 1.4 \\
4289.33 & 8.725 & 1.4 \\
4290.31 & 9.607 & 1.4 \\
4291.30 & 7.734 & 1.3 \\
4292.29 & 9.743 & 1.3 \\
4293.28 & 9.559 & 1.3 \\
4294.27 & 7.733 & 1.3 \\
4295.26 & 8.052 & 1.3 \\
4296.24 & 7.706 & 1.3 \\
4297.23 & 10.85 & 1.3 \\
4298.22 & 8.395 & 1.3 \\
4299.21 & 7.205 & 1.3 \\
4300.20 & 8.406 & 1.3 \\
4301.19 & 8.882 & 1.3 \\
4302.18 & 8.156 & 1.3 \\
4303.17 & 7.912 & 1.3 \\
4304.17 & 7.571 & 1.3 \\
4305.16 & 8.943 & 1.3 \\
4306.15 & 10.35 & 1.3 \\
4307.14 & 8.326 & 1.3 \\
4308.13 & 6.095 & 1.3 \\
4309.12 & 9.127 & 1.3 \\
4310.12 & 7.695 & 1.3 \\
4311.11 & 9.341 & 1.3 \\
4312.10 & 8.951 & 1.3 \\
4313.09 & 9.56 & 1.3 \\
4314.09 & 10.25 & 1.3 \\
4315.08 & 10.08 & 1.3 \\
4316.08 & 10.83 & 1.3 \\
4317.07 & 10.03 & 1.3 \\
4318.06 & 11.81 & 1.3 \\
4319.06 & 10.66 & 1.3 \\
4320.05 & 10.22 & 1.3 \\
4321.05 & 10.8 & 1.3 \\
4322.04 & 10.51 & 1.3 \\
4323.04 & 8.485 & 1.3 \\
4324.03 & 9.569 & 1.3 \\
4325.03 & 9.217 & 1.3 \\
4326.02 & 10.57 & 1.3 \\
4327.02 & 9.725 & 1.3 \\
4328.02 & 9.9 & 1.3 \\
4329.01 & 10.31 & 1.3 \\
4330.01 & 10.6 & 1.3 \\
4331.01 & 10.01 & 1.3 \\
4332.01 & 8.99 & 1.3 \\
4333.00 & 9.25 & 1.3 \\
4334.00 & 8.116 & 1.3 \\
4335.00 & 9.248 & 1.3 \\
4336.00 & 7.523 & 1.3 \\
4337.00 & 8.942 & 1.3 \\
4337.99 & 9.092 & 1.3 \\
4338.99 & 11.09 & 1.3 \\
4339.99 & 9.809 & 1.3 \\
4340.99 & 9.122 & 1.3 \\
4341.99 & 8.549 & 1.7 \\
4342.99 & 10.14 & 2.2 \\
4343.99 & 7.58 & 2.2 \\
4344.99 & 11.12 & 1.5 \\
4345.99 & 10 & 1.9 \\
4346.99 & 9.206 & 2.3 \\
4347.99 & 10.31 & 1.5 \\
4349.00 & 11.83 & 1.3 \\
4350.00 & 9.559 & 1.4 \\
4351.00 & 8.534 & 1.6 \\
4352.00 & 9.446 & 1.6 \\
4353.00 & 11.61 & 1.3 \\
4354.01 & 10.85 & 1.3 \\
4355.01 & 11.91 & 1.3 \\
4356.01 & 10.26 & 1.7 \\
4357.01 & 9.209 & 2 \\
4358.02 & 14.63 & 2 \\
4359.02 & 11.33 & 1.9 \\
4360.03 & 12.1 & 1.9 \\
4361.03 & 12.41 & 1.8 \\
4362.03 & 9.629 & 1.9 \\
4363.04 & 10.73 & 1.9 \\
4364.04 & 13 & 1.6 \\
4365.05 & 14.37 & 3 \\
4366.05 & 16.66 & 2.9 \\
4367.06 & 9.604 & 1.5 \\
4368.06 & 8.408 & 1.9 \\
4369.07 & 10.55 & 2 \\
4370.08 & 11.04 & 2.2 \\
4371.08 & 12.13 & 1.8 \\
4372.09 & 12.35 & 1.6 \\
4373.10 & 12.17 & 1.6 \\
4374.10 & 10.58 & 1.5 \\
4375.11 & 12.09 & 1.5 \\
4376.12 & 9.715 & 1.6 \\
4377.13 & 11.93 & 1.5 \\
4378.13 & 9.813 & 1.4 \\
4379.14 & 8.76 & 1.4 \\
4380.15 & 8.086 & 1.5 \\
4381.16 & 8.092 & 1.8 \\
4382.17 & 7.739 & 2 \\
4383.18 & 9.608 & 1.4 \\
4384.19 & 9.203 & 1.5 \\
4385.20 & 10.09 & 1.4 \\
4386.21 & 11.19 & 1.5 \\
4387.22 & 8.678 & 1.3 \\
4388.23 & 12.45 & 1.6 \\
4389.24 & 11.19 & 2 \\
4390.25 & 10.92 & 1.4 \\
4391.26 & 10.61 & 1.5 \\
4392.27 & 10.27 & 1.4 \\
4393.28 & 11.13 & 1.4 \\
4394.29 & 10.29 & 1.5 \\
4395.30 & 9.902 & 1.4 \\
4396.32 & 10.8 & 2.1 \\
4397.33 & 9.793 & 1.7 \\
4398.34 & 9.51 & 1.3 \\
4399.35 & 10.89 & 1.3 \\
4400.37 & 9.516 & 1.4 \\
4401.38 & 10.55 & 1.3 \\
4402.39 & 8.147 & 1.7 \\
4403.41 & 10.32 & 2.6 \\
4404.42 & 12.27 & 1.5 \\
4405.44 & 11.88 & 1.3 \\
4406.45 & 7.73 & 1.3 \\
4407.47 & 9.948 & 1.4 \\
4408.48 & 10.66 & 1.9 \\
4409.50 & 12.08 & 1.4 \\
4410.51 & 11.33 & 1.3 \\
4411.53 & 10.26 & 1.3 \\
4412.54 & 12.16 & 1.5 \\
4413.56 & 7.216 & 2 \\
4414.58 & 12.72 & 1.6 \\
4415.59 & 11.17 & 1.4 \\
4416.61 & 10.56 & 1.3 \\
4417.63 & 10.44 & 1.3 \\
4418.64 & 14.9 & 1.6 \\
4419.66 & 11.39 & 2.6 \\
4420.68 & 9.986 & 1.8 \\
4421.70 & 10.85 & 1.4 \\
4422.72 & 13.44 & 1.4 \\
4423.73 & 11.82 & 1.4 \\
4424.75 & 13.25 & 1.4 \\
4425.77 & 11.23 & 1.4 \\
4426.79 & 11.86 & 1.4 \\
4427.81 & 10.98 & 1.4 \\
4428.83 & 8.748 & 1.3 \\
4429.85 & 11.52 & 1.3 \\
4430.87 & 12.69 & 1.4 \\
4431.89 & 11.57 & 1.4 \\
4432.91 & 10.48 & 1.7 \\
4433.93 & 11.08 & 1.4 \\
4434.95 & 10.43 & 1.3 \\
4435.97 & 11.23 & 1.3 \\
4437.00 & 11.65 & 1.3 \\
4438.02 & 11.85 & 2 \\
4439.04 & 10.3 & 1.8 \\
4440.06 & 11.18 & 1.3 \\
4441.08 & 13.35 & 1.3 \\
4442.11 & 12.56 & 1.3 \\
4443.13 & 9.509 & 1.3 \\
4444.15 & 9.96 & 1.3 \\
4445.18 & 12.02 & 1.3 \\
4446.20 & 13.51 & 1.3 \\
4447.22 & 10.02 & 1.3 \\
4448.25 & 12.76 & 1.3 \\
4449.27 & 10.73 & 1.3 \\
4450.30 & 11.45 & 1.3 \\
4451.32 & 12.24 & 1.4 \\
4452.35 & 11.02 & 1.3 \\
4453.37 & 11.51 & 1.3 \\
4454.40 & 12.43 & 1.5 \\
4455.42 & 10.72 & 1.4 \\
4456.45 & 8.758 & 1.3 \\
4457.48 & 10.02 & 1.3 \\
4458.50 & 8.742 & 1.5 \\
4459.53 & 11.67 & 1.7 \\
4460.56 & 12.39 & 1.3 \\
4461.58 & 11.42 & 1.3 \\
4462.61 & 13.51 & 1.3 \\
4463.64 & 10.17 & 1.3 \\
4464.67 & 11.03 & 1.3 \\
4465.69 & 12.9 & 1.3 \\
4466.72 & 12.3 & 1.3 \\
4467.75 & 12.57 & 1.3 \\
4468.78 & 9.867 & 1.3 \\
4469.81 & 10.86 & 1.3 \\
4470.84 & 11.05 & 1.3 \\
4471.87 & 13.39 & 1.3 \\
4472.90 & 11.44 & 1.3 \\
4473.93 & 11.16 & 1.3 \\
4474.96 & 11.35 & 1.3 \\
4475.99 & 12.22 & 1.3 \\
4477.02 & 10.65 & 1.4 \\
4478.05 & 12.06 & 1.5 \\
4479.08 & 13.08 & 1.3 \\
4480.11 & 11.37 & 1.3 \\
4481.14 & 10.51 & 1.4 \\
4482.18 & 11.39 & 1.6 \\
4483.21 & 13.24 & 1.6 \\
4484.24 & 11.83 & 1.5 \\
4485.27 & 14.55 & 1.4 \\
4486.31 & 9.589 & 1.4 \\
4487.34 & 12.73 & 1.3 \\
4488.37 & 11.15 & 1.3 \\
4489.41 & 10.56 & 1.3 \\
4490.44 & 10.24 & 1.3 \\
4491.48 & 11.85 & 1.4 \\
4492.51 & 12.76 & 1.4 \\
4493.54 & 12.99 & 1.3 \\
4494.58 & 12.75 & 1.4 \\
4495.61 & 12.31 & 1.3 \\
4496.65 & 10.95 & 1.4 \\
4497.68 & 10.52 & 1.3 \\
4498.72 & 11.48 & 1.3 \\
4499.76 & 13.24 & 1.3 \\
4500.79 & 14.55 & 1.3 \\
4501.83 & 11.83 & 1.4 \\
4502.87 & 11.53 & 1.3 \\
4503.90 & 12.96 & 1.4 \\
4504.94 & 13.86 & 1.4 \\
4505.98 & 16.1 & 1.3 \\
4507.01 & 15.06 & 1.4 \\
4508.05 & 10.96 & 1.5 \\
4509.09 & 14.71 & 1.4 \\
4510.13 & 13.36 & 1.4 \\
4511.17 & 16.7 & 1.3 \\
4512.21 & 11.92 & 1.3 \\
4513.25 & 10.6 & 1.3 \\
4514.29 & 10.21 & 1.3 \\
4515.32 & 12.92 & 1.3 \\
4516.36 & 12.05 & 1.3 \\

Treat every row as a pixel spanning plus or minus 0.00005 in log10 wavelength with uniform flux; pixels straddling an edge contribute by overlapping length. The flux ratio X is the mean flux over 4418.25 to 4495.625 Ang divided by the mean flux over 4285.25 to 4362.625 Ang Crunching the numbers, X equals 1.2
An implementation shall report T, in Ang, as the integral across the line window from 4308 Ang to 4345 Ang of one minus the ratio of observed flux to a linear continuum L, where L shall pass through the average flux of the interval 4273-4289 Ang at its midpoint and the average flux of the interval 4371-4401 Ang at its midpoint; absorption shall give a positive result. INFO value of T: 1.3 Ang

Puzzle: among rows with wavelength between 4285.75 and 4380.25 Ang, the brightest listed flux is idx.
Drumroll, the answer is 16.66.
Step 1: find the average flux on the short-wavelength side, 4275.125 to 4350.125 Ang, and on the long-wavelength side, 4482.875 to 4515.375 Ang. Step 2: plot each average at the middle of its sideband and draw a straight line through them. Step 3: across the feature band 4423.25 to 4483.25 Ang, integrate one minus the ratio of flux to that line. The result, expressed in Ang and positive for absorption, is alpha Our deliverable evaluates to 1.6 Ang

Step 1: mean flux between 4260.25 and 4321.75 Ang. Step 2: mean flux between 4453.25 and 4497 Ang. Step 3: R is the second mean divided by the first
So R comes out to 1.21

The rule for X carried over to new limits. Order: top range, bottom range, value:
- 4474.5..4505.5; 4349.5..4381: 1.09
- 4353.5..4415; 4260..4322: 1.12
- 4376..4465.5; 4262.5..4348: 1.14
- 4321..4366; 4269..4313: 1.13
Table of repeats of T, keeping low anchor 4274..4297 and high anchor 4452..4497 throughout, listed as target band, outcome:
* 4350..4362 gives -0.9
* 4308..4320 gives 0.1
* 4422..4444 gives -0.7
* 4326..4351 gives 1.1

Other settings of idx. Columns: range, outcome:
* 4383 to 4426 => 14.9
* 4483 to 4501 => 14.55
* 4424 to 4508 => 16.1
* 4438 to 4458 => 13.51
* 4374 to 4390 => 12.45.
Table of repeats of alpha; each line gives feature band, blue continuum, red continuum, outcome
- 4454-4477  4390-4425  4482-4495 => 0.6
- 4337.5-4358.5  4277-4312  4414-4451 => -0.4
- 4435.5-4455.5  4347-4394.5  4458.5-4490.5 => -0.2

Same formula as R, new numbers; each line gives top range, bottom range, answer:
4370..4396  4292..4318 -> 1.17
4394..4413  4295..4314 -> 1.22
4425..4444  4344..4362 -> 1.05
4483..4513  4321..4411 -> 1.22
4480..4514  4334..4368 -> 1.18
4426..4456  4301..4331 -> 1.20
